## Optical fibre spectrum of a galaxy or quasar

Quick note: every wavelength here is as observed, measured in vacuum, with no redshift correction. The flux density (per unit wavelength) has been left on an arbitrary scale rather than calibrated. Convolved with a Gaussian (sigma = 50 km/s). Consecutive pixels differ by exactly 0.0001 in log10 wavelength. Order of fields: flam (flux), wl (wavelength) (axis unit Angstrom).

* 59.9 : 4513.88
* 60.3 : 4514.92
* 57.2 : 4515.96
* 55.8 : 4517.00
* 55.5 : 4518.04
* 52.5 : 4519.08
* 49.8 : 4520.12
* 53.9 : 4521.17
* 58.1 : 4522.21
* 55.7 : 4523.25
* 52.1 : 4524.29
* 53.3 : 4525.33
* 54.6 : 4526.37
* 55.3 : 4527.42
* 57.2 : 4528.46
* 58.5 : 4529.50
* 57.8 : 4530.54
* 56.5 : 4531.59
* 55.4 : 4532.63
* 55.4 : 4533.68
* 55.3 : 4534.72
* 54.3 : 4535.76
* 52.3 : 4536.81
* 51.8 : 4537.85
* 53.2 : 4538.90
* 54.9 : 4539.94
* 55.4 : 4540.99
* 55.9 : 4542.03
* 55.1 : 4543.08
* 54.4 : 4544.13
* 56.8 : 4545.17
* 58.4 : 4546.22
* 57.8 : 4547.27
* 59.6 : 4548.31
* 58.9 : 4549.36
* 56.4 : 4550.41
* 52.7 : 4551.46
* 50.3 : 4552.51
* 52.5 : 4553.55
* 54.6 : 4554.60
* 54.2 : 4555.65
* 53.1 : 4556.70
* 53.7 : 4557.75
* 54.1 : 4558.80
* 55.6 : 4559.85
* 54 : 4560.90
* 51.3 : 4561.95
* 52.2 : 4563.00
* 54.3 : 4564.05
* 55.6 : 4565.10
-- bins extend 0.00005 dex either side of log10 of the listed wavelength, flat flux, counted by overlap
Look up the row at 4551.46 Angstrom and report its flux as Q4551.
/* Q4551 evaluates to 52.7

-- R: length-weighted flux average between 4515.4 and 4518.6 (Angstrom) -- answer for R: 56.2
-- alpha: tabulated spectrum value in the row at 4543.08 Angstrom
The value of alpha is 55.1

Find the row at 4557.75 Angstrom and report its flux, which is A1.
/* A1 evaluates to 53.7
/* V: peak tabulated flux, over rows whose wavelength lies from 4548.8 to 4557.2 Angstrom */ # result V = 58.9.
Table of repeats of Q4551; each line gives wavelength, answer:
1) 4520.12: 49.8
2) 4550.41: 56.4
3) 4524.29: 52.1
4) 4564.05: 54.3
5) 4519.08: 52.5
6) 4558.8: 54.1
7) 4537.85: 51.8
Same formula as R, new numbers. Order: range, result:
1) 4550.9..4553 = 51.5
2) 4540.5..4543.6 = 55.5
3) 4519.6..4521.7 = 51.7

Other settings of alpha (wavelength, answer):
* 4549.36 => 58.9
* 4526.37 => 54.6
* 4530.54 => 57.8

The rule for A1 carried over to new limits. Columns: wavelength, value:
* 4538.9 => 53.2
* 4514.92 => 60.3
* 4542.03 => 55.9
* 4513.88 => 59.9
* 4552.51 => 50.3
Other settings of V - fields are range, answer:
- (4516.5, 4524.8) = 58.1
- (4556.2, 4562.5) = 55.6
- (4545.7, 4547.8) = 58.4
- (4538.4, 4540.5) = 54.9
